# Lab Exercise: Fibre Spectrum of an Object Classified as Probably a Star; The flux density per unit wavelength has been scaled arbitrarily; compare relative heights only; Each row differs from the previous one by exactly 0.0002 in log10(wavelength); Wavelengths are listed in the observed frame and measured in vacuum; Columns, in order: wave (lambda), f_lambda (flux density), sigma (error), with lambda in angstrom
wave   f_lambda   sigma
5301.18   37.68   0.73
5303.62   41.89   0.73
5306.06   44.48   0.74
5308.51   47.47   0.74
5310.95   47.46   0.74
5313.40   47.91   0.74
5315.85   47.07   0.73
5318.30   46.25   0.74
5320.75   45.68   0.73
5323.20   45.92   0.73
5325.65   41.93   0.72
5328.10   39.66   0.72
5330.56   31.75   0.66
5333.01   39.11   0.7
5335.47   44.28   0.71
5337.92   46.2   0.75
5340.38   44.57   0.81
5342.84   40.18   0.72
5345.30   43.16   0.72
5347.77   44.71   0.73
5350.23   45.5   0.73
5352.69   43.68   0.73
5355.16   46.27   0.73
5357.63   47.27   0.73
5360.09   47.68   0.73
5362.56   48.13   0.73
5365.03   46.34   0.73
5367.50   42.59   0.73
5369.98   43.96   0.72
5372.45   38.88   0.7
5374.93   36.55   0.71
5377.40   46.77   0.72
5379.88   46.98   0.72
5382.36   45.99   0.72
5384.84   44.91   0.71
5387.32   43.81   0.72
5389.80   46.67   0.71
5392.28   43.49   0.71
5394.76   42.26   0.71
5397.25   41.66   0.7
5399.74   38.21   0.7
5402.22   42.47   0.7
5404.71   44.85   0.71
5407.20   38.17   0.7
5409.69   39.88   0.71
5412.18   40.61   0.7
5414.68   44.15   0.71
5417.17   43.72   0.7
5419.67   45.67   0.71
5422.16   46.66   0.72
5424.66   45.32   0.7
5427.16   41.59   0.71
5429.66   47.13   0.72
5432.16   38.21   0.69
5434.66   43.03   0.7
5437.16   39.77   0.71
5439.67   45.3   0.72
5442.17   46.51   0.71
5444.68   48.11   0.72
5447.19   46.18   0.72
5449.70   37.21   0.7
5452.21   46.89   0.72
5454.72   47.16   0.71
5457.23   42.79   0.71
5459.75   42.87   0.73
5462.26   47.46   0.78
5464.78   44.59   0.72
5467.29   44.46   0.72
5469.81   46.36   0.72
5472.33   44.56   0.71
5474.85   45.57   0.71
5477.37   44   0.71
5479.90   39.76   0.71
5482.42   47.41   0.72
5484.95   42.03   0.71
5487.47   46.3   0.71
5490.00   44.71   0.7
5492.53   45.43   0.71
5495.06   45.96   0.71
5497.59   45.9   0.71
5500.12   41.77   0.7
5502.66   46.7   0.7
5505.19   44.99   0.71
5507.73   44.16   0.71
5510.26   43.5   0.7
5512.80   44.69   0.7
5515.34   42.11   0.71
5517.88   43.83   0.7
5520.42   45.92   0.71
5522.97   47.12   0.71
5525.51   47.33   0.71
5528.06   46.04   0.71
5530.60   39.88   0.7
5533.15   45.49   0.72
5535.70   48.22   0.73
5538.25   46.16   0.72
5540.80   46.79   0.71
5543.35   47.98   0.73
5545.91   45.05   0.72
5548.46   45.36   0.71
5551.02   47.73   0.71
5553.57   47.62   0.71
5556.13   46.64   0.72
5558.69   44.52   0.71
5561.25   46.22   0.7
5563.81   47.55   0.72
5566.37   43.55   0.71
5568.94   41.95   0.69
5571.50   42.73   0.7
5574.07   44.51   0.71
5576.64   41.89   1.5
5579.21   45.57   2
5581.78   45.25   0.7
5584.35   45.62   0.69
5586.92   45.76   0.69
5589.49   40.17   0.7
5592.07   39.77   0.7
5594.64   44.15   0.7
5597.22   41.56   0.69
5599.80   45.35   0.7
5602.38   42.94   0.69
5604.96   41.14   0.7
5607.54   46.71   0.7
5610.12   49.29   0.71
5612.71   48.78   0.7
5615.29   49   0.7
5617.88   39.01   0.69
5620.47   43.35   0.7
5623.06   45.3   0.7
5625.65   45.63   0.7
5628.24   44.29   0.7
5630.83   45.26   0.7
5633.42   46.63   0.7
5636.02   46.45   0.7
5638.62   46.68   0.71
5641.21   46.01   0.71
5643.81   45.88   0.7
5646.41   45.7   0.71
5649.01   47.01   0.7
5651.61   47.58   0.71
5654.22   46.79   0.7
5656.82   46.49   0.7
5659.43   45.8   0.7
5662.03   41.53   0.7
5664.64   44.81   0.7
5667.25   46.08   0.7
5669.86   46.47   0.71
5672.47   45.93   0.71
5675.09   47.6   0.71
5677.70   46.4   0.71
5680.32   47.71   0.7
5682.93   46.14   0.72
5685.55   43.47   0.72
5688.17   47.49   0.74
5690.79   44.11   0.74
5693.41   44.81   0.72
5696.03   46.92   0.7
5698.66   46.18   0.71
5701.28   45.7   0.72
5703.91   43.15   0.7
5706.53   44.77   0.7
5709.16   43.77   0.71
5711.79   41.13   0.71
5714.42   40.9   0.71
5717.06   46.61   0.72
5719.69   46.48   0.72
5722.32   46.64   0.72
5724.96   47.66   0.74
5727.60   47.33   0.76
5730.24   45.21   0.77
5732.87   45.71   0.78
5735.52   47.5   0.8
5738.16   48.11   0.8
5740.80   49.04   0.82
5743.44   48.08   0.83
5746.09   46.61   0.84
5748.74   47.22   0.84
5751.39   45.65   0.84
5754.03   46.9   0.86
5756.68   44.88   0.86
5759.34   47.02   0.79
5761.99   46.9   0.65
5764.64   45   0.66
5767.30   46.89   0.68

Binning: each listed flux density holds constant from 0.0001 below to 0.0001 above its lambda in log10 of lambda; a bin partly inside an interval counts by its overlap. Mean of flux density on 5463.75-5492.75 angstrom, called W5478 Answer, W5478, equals 44.6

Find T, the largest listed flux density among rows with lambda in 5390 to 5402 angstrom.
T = 43.49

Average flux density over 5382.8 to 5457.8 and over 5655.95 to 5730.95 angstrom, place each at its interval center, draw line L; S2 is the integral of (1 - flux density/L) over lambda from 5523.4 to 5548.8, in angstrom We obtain -0.92 angstrom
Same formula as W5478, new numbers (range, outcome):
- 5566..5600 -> 43.3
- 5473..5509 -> 44.6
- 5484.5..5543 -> 45.1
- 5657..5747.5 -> 45.8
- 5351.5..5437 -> 43.6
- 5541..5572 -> 45.7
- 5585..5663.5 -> 45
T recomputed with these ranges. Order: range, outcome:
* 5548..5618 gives 49.29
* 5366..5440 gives 47.13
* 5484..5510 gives 46.7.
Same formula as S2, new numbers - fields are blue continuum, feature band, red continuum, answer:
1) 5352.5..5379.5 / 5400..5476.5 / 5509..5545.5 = 1.7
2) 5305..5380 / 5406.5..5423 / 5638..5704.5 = 0.6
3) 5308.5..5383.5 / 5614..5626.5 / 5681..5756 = 0.3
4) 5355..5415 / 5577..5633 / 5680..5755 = 0.7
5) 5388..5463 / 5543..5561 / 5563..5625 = -0.9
